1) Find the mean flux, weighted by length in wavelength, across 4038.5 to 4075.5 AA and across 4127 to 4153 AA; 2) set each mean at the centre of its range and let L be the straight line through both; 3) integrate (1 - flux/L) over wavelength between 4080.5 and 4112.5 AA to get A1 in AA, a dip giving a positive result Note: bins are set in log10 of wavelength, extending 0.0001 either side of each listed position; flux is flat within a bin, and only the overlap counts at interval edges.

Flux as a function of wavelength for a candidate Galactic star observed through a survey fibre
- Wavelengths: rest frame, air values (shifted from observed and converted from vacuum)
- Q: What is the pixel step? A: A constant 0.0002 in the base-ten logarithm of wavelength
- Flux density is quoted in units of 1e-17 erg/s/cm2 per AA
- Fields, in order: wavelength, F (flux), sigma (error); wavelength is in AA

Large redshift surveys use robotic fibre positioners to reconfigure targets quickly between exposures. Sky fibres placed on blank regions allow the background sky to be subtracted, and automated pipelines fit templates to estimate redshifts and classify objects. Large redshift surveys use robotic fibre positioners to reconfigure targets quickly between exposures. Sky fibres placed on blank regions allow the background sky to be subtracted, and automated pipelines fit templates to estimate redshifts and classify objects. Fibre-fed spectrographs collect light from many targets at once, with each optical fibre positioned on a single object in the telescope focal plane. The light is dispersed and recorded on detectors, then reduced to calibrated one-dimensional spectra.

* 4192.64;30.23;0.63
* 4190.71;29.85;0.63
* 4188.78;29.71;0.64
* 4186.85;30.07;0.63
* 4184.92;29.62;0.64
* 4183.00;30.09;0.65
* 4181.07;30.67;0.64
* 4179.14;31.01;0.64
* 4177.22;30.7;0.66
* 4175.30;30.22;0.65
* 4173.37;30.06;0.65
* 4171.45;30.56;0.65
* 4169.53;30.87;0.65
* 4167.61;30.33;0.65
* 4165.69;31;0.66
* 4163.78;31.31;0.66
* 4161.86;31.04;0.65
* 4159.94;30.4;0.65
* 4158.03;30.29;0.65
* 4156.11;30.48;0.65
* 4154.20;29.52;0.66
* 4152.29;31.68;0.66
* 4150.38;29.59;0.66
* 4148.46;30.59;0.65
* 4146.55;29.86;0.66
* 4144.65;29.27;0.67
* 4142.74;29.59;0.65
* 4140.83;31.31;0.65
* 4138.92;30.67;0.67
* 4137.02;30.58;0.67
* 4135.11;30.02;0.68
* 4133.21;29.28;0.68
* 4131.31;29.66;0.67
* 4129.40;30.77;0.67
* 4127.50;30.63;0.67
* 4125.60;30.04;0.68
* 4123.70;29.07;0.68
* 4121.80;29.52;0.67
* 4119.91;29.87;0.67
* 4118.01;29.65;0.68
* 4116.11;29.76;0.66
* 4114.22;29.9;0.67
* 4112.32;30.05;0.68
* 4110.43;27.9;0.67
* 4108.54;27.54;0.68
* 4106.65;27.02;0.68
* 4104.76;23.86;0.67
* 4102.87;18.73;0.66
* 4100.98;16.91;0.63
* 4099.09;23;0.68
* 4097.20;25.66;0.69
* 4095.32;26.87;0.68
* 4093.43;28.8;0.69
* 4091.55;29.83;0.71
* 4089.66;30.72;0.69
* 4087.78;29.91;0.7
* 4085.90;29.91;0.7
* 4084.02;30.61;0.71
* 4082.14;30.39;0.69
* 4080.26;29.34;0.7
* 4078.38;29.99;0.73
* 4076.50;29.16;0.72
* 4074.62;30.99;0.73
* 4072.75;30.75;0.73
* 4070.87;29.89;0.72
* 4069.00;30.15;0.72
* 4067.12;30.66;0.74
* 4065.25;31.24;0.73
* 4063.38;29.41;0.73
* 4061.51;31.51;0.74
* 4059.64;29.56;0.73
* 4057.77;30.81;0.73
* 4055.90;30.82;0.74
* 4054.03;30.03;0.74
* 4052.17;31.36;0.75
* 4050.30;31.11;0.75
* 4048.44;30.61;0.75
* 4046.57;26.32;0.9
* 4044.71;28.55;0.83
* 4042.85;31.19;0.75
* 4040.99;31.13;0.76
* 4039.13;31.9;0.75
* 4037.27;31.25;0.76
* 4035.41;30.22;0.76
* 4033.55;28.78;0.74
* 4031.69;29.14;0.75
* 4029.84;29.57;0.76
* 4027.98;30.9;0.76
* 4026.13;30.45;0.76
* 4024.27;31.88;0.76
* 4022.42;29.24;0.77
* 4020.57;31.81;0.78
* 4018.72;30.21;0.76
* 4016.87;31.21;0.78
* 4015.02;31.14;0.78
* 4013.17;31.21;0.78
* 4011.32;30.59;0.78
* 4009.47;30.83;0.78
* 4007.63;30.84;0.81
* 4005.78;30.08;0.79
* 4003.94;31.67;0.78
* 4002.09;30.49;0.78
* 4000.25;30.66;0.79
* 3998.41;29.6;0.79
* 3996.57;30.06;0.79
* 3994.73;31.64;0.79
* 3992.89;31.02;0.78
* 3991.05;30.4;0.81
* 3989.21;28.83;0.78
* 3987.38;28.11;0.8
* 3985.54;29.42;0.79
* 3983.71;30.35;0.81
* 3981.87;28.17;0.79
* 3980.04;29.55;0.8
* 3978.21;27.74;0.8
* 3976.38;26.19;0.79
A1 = 3.6 AA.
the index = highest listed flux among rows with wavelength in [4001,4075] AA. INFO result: 31.9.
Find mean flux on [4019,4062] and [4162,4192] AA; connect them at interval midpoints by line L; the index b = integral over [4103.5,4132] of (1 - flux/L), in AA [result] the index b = 1.4 AA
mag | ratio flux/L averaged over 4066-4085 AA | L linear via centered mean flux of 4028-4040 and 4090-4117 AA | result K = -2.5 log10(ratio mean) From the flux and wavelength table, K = -0.09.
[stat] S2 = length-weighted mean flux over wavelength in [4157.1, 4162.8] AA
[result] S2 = 30.6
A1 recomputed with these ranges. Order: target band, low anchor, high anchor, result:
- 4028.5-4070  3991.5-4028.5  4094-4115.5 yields -2.5 AA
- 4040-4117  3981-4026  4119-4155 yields 3.6 AA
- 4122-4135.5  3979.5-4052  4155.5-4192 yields 0.2 AA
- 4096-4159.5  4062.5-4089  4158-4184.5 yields 3.9 AA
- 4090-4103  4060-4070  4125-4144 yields 2.4 AA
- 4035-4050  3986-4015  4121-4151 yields 0.1 AA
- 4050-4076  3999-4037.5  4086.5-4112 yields -2.3 AA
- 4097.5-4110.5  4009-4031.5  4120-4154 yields 3.0 AA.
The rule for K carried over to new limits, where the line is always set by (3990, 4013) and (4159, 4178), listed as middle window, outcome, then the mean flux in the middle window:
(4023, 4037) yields 0.02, 30.2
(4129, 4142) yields 0.01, 30.3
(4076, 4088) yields 0.03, 29.9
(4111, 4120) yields 0.03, 29.7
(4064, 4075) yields 0.00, 30.6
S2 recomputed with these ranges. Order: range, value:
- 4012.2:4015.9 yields 31.1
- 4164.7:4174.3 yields 30.6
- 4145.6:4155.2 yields 30.3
